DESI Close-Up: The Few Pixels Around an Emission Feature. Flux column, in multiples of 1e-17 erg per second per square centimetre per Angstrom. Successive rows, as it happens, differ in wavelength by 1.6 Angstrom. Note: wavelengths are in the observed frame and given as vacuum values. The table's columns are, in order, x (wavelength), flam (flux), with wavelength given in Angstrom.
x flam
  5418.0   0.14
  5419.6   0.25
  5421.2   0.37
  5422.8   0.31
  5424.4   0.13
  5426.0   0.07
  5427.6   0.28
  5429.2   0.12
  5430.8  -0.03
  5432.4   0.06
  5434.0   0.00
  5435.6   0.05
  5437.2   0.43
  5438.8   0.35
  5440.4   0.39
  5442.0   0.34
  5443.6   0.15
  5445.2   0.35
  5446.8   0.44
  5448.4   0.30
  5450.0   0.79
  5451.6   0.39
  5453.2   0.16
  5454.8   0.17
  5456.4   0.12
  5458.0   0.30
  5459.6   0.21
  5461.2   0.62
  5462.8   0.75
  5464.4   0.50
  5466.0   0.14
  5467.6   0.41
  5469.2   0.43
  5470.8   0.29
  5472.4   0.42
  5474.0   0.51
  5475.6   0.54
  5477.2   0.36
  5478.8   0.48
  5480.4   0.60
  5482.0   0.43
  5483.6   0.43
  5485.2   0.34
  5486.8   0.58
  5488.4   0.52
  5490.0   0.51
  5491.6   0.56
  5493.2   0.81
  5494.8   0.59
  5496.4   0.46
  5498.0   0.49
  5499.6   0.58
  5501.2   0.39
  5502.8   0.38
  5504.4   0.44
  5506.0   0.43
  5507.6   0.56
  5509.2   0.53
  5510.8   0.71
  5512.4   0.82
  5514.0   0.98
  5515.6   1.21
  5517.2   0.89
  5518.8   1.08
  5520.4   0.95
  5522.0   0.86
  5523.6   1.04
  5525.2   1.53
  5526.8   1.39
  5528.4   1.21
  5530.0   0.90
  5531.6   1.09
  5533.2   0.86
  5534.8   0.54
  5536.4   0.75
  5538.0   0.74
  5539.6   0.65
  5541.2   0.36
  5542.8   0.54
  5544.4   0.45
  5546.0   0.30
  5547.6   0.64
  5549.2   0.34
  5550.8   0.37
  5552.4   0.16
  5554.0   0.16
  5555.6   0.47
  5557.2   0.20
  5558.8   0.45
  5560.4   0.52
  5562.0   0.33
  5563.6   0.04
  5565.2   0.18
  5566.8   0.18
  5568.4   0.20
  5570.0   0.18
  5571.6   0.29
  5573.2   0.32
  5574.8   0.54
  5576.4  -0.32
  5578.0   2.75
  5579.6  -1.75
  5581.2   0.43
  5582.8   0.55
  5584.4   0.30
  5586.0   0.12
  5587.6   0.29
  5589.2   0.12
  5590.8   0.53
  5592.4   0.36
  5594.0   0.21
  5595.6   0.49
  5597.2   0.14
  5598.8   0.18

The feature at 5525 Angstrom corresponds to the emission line C IV 1549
